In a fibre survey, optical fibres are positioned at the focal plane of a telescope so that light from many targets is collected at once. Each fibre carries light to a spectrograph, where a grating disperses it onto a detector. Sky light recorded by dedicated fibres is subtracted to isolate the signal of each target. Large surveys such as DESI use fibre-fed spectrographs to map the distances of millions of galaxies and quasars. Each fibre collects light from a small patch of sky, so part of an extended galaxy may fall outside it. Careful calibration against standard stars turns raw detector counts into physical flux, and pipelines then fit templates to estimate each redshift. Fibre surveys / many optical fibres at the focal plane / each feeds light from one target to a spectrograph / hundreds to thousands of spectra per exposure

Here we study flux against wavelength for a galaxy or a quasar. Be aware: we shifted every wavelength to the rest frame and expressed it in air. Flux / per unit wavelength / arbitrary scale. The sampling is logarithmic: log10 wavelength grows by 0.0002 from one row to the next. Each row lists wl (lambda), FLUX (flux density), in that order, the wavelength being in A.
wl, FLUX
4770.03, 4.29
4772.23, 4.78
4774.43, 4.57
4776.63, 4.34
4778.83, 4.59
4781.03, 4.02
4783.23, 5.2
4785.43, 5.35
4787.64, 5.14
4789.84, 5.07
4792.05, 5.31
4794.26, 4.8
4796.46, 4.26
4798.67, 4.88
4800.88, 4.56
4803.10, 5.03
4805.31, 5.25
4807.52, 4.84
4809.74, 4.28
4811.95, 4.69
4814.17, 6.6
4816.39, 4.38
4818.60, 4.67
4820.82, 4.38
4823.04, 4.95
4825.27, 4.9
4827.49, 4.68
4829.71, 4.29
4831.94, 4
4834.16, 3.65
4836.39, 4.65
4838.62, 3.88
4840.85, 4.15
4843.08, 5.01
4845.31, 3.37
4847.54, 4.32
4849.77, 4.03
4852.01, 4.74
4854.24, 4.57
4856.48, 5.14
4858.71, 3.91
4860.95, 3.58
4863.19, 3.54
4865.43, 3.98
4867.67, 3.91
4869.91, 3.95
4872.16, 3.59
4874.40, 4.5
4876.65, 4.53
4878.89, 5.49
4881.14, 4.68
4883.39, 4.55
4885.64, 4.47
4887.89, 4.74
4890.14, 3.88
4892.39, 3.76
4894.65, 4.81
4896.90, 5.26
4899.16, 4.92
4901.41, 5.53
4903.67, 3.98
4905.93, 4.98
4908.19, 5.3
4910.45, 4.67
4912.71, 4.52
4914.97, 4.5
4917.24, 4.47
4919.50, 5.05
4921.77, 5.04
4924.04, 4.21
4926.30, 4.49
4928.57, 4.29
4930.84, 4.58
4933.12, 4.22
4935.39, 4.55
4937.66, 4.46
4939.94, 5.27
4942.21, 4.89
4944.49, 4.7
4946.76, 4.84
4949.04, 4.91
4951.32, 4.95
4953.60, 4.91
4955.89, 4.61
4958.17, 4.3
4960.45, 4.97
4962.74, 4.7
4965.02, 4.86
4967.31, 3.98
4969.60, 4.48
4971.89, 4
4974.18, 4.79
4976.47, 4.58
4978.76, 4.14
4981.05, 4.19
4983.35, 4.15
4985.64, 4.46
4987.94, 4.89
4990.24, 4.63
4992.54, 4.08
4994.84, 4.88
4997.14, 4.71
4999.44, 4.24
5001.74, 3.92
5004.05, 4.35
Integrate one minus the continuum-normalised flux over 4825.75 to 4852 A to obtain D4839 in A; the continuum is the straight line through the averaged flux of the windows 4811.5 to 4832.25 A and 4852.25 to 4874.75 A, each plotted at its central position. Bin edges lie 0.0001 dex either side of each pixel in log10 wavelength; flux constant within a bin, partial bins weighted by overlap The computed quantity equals 1.6 A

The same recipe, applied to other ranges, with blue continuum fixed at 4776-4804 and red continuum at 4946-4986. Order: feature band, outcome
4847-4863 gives 1.5 A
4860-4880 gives 2.4 A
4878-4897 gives 0.3 A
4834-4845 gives 1.1 A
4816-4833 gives 0.8 A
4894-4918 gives -0.9 A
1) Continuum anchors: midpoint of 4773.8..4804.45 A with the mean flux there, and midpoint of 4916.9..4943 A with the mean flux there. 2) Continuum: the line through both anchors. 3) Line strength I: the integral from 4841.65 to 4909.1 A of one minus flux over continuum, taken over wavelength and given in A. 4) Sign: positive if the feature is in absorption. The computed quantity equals 3.8 A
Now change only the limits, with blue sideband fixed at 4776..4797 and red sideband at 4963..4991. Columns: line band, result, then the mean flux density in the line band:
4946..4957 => -0.9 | 4.84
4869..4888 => 0.6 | 4.49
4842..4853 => 1.0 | 4.29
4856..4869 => 2.0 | 3.96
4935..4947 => -0.8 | 4.8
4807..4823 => -0.2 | 4.84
